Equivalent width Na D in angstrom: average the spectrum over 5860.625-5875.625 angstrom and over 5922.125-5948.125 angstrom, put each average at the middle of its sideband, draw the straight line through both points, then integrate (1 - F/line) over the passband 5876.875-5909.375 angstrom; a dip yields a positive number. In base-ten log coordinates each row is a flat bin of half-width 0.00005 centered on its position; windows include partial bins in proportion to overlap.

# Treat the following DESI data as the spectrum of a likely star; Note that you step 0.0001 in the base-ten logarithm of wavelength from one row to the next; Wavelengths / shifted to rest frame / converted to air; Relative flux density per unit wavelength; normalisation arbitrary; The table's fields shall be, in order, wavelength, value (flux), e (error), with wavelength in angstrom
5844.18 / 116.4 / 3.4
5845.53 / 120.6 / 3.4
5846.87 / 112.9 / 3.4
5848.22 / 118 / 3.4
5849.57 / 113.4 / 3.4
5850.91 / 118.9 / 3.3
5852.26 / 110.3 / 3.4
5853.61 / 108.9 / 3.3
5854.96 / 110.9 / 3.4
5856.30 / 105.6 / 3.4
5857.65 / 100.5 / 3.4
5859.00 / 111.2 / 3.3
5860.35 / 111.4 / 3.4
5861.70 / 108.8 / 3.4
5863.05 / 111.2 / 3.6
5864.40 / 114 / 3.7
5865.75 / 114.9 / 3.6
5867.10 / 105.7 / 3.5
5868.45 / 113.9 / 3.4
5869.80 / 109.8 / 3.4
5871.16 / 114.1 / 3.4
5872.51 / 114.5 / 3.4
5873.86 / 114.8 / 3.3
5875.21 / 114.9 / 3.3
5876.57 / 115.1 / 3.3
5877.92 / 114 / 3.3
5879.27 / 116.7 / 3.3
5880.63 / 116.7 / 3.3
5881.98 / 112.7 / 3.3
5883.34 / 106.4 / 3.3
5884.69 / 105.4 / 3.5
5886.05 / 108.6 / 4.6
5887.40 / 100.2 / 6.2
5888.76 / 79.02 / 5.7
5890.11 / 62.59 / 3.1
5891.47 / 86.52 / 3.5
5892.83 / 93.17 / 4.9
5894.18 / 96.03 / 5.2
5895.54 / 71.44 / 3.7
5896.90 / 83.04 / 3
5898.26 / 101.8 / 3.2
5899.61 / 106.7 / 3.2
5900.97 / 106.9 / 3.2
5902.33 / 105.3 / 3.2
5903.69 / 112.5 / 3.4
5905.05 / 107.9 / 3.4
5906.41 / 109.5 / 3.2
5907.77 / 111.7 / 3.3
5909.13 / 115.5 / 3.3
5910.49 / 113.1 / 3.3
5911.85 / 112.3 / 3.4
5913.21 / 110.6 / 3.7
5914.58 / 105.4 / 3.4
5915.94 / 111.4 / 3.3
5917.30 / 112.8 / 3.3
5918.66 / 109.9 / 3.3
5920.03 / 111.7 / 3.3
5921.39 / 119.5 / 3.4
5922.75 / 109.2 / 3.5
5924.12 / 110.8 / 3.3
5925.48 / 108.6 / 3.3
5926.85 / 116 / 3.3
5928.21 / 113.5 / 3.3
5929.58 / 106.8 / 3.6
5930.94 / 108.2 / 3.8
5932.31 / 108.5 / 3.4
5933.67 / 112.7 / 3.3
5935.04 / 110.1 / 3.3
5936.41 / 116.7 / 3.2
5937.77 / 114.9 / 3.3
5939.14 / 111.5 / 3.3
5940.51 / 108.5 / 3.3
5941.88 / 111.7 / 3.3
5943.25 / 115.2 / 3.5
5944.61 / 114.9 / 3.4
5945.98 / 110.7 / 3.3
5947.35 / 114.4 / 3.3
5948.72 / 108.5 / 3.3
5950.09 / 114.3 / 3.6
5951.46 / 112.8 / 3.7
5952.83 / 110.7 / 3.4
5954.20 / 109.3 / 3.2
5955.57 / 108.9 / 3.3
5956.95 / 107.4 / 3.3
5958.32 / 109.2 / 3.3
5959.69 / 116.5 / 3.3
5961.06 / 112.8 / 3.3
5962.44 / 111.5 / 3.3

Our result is 3.2 angstrom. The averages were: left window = 112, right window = 112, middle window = 101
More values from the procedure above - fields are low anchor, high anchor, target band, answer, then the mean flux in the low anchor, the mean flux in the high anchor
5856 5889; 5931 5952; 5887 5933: 2.96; 110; 112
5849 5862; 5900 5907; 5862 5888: -0.58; 110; 108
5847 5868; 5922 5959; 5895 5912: 1.02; 111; 111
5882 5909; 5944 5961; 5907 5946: -2.36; 98.4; 111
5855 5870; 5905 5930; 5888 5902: 2.73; 110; 111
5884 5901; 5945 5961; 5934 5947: -0.66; 91.9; 111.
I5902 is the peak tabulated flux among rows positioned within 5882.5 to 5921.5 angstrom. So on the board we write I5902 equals 119.5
